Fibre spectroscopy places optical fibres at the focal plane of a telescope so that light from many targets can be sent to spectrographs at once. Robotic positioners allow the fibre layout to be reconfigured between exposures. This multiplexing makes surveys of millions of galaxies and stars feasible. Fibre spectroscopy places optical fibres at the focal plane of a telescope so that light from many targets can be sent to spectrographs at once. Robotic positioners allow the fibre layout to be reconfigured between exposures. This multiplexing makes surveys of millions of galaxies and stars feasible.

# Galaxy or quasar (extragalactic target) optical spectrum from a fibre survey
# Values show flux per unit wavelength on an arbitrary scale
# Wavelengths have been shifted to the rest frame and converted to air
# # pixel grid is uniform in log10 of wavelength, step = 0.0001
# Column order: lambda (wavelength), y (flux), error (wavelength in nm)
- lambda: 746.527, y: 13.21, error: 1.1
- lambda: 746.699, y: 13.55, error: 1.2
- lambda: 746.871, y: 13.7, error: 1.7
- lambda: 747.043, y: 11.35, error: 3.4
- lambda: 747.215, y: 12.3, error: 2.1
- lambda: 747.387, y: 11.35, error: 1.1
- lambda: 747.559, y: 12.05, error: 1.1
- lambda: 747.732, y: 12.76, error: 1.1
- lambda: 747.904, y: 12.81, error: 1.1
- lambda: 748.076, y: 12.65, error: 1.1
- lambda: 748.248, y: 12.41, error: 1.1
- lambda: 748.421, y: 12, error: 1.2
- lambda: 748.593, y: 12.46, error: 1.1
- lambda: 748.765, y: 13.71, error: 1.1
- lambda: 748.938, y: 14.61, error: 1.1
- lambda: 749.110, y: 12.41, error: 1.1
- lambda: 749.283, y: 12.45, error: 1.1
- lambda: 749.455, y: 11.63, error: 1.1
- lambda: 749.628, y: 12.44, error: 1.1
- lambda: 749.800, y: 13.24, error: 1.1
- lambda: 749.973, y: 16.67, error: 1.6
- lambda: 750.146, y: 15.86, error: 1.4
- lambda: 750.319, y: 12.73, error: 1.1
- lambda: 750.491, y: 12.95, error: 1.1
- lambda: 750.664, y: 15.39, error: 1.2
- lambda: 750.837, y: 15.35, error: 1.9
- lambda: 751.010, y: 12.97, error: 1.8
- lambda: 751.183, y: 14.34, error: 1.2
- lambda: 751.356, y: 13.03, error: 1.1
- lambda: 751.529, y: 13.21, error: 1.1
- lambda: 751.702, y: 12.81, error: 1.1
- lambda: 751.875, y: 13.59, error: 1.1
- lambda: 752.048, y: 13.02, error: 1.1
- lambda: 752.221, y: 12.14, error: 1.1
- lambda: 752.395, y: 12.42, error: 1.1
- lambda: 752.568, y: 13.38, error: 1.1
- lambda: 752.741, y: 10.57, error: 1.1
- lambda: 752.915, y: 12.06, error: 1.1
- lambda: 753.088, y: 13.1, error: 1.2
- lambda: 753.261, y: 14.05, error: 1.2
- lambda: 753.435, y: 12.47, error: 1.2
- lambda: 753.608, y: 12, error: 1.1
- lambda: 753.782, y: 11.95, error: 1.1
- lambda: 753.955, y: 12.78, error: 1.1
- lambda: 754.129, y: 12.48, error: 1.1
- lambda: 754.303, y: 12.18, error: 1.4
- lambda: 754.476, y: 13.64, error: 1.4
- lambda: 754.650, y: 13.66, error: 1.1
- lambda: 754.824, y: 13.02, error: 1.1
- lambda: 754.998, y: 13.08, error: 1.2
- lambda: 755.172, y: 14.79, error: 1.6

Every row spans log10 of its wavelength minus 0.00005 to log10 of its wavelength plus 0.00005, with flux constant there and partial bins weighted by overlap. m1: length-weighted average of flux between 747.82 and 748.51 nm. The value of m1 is 12.5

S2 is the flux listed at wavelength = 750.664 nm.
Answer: 15.39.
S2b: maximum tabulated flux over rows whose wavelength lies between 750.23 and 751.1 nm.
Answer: 15.39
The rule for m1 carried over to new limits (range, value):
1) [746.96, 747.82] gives 12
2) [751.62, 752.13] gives 13.2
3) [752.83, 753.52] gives 12.9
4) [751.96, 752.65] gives 12.7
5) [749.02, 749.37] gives 12.5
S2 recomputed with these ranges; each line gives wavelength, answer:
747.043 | 11.35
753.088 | 13.1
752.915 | 12.06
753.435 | 12.47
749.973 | 16.67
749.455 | 11.63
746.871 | 13.7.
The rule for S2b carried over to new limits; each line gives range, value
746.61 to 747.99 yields 13.7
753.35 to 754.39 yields 12.78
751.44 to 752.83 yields 13.59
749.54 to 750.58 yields 16.67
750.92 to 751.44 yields 14.34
